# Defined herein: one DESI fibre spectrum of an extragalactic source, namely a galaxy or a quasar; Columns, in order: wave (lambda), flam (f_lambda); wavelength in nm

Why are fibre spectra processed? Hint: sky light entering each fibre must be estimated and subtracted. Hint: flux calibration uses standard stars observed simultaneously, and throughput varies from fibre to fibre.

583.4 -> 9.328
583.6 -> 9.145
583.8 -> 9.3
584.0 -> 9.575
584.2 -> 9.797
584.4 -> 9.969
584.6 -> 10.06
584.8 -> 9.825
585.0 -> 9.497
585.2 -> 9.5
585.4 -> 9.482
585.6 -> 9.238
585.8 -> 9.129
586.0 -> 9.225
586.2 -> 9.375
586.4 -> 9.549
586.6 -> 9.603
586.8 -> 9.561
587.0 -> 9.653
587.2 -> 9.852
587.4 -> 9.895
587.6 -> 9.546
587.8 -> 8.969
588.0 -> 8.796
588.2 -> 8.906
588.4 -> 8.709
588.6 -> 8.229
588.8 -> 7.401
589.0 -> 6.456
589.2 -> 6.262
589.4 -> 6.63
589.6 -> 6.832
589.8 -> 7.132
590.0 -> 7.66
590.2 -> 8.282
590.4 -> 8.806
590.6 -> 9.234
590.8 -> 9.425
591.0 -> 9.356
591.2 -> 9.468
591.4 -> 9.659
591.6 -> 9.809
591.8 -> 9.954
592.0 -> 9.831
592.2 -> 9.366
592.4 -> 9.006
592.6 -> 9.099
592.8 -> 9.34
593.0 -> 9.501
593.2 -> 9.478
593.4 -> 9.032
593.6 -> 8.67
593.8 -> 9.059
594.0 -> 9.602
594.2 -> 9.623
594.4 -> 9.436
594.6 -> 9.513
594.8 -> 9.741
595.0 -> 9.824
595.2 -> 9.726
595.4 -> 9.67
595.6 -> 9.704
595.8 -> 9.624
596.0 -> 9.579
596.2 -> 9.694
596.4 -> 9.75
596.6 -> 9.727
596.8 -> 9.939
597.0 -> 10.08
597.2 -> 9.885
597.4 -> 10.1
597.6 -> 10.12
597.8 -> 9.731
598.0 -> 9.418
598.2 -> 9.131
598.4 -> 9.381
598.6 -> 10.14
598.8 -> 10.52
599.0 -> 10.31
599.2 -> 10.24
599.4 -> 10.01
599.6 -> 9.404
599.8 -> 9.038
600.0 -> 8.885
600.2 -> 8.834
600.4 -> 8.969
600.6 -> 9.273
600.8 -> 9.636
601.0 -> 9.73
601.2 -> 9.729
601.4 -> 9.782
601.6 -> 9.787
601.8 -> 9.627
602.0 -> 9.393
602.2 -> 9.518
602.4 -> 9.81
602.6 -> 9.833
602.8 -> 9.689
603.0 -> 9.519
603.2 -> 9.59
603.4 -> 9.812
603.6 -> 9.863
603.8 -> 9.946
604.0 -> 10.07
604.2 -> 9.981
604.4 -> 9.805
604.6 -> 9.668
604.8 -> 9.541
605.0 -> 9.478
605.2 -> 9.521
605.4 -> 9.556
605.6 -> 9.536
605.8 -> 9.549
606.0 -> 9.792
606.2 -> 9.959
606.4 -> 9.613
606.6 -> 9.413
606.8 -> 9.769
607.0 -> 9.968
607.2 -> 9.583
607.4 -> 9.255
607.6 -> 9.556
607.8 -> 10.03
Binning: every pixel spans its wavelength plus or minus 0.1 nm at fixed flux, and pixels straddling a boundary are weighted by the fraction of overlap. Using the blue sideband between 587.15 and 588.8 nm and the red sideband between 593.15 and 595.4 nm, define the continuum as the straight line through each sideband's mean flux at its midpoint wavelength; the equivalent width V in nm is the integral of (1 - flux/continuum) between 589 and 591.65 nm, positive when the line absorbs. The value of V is 0.264 nm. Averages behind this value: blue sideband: 8.99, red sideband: 9.44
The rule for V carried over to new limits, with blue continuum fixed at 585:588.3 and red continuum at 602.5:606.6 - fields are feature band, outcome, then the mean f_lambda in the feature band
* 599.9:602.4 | 0.053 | 9.45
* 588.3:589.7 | 0.329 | 7.22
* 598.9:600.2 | 0.005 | 9.59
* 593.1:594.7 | 0.037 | 9.3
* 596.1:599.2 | -0.092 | 9.87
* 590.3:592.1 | -0.006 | 9.5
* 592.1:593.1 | 0.025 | 9.26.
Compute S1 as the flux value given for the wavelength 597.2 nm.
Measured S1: 9.885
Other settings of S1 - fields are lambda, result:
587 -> 9.653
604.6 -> 9.668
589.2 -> 6.262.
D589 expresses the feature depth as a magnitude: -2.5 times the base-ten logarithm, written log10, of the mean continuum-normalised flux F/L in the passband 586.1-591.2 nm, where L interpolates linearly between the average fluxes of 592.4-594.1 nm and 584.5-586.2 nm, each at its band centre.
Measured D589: 0.10 mag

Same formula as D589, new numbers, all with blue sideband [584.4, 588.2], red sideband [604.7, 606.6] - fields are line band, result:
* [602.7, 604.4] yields -0.02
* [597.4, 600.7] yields 0.00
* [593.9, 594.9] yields -0.01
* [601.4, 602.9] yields -0.01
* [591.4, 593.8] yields 0.02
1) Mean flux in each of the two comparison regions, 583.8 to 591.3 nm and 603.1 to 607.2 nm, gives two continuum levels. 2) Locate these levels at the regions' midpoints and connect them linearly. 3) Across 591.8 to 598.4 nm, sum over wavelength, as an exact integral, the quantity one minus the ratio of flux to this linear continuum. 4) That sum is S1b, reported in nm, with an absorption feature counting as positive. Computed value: -0.23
